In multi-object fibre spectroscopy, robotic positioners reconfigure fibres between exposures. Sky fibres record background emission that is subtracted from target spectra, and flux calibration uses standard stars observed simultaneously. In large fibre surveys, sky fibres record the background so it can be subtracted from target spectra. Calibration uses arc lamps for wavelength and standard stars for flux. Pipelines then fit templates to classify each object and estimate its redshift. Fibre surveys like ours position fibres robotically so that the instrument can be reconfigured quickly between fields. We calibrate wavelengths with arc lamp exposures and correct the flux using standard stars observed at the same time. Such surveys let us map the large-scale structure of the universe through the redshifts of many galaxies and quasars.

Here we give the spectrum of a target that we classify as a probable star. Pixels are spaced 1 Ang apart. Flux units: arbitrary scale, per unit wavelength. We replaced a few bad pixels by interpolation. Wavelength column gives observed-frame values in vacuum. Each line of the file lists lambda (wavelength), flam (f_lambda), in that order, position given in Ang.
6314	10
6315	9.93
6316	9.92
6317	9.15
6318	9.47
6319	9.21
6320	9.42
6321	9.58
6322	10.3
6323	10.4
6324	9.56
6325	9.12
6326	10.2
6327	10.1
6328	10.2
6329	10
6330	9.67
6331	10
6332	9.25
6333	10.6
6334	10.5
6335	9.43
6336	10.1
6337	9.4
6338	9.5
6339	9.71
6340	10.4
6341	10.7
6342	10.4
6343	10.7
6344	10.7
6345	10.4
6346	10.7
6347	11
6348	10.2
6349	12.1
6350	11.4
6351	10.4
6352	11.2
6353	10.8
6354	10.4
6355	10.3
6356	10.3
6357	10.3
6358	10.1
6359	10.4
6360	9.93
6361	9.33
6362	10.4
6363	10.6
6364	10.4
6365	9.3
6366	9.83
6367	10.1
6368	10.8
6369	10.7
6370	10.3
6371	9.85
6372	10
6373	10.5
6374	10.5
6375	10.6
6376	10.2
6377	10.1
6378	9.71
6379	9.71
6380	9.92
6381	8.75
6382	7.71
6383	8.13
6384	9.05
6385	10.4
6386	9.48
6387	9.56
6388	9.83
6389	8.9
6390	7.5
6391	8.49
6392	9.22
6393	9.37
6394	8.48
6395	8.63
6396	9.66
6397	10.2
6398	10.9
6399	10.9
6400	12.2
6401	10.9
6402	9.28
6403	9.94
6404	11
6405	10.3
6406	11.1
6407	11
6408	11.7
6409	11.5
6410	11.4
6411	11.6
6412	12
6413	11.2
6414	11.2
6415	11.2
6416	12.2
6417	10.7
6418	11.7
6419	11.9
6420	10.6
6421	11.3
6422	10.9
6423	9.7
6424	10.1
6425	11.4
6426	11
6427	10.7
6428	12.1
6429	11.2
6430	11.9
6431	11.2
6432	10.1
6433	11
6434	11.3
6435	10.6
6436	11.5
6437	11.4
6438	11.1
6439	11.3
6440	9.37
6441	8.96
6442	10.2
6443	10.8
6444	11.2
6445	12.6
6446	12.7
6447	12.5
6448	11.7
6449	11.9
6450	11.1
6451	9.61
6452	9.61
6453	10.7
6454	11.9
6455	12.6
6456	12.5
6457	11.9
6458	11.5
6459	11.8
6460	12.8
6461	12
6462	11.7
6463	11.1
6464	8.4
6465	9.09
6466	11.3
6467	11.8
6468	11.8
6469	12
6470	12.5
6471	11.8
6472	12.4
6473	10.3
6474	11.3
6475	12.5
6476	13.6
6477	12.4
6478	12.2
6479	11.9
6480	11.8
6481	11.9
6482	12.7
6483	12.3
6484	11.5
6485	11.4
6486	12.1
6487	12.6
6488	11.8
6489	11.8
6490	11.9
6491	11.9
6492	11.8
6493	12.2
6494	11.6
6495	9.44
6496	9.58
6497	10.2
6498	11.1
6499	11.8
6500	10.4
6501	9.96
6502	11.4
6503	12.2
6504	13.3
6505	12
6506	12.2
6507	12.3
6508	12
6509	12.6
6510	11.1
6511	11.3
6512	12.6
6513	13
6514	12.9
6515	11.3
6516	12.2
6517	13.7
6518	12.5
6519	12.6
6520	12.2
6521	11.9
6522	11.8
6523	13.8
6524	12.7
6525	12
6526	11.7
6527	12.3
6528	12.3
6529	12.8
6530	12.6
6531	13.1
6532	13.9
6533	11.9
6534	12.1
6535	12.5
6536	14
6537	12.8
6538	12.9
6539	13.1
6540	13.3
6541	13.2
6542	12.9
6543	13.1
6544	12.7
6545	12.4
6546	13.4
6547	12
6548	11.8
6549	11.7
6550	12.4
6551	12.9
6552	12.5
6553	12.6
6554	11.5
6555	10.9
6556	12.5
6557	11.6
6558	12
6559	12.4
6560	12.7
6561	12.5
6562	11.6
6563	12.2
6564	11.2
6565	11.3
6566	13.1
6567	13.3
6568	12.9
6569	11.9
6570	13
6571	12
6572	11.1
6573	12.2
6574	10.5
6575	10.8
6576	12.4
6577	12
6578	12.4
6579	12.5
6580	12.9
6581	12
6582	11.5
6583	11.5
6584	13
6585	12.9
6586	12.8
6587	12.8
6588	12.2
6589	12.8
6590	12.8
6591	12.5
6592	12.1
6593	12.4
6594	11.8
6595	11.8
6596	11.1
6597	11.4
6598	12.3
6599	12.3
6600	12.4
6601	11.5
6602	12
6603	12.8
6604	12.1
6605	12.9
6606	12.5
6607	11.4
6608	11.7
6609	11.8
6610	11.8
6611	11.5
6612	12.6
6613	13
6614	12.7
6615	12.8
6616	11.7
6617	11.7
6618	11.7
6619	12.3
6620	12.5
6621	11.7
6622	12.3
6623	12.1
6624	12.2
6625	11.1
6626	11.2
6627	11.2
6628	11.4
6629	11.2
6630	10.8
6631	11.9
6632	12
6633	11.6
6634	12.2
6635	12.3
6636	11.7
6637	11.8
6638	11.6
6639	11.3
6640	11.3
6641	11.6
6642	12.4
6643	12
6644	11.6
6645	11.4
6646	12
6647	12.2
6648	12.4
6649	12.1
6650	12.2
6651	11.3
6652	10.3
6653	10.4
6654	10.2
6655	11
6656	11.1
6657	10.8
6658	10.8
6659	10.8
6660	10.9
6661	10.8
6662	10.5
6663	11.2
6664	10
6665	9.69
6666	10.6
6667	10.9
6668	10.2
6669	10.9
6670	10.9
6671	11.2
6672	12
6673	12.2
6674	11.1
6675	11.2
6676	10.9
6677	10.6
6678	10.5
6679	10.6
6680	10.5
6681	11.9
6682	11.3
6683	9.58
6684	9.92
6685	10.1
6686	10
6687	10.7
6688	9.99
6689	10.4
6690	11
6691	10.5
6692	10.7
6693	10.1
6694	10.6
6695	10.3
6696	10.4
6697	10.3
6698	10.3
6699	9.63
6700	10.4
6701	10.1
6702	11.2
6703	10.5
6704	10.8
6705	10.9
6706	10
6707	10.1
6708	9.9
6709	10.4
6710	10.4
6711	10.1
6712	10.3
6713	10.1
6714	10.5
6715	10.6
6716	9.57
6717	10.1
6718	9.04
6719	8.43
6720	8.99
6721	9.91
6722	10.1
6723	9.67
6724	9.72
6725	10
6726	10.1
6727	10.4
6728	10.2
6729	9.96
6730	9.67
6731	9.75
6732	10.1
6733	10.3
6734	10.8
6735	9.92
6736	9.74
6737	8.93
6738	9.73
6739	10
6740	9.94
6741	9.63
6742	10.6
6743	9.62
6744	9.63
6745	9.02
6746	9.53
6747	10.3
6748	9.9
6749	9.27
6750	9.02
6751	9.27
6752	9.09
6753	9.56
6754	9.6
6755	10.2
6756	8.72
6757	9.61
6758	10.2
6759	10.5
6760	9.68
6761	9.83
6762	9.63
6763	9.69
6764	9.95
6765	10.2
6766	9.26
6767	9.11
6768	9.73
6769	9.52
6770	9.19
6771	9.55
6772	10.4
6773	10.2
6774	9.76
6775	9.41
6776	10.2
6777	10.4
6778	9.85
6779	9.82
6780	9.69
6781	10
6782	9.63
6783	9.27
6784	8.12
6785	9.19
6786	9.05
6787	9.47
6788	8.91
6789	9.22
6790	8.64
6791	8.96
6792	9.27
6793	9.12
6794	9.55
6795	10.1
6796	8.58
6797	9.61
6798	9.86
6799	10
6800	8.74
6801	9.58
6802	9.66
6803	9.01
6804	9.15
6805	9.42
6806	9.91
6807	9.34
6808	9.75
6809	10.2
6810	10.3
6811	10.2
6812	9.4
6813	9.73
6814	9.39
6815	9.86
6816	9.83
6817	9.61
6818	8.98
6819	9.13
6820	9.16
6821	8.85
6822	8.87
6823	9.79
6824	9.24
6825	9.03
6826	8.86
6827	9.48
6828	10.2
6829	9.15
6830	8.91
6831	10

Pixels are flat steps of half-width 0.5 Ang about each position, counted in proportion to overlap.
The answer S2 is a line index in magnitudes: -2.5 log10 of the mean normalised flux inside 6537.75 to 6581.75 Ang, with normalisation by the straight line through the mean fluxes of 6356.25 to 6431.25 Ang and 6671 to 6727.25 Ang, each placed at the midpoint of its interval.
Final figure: -0.185 mag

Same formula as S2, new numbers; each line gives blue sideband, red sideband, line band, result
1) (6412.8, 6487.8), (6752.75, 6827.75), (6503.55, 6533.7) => -0.129 mag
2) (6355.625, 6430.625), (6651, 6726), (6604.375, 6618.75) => -0.166 mag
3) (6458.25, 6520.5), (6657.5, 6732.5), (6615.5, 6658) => -0.080 mag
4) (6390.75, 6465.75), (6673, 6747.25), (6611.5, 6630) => -0.146 mag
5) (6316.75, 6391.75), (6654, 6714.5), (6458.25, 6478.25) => -0.144 mag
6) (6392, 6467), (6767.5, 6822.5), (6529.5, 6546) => -0.220 mag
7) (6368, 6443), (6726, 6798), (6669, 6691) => -0.102 mag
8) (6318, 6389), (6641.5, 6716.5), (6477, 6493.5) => -0.162 mag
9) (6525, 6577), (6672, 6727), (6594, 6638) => -0.042 mag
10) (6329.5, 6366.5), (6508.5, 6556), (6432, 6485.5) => 0.016 mag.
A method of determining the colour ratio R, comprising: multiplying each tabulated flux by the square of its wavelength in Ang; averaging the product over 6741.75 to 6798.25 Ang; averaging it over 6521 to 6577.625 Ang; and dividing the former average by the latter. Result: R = 0.8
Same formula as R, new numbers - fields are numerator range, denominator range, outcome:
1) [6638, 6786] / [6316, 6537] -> 1.02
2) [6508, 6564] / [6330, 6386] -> 1.30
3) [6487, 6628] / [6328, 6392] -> 1.29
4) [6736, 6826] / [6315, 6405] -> 1.09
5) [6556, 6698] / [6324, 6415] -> 1.23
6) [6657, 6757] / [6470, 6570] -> 0.89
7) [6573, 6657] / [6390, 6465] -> 1.15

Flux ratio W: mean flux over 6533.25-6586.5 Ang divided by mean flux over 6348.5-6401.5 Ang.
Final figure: 1.2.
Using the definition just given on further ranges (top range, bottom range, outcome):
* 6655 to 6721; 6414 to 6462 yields 0.93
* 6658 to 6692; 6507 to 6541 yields 0.85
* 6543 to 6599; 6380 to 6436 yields 1.17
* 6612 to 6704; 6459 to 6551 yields 0.93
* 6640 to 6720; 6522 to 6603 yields 0.87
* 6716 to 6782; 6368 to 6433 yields 0.94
